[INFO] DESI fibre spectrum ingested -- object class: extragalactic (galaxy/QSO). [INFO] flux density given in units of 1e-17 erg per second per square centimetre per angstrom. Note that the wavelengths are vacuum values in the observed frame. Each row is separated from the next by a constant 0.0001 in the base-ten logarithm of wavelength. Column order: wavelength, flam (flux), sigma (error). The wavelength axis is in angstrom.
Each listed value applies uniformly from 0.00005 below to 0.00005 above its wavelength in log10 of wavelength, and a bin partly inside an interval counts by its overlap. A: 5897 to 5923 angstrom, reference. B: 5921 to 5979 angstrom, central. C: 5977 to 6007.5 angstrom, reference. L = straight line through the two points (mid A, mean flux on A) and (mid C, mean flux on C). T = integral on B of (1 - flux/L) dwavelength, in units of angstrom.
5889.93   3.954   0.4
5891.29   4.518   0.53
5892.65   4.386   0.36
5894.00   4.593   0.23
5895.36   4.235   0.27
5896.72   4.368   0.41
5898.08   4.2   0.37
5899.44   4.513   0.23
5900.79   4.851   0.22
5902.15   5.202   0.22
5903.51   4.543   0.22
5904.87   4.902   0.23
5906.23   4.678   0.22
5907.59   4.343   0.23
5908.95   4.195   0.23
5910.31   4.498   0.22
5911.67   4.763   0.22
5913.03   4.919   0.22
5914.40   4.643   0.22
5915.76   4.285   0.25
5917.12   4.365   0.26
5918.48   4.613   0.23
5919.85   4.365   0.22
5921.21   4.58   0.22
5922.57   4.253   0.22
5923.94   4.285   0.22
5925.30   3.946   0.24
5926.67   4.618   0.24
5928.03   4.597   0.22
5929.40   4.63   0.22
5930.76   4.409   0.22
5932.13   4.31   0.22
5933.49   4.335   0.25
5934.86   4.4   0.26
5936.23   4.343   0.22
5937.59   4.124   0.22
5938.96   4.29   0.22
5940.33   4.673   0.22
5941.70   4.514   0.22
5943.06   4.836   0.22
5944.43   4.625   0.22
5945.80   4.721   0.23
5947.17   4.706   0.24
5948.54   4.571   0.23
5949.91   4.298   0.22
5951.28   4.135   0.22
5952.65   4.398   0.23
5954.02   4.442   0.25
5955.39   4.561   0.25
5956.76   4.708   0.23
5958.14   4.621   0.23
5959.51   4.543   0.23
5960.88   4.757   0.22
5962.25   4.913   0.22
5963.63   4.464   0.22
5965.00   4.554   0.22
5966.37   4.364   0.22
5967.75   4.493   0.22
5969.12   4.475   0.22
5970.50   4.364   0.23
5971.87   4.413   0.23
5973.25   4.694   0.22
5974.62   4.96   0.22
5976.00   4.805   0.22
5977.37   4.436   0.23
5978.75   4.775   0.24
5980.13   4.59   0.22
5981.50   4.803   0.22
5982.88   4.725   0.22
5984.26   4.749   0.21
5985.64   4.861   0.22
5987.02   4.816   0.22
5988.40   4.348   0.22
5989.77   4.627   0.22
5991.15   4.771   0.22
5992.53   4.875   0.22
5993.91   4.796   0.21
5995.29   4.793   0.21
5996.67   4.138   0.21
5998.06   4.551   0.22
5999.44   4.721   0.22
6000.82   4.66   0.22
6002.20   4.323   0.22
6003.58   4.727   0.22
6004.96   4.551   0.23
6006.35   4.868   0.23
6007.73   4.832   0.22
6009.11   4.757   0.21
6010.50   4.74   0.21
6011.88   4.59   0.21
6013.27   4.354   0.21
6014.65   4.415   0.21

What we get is 1.32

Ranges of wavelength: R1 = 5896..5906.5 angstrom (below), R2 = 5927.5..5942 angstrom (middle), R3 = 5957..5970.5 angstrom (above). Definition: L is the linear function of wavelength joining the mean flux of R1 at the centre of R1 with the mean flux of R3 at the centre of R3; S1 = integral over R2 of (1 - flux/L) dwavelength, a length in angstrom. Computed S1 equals 0.6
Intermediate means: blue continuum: 4.65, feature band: 4.41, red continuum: 4.57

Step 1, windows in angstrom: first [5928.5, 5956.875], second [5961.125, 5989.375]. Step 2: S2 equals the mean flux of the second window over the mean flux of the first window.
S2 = 1.0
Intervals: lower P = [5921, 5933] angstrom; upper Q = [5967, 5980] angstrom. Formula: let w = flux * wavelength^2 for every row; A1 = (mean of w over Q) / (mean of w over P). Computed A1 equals 1.1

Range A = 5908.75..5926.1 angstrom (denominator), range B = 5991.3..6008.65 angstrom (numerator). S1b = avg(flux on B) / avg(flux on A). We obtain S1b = 1.0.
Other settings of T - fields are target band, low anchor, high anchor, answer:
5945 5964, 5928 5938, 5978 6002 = -0.28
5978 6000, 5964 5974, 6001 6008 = -0.50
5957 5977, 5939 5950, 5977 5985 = 0.25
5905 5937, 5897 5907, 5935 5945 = 0.87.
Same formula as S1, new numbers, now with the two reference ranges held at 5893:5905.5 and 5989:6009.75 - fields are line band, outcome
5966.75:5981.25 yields 0.1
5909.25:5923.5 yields 0.3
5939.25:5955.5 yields 0.3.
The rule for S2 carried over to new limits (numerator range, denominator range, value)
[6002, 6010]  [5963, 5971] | 1.05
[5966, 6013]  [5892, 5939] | 1.04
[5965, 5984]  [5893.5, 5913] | 1.01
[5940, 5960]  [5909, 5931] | 1.02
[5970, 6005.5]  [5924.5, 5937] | 1.06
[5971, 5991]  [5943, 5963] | 1.02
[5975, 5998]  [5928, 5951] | 1.04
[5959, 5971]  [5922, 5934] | 1.04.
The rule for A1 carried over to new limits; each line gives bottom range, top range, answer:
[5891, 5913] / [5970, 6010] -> 1.05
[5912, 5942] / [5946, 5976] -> 1.04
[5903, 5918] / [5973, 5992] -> 1.06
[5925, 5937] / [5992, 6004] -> 1.07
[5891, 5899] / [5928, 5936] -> 1.02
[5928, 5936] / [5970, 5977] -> 1.07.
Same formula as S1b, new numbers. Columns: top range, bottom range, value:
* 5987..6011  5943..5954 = 1.03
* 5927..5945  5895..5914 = 0.97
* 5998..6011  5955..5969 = 1.02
